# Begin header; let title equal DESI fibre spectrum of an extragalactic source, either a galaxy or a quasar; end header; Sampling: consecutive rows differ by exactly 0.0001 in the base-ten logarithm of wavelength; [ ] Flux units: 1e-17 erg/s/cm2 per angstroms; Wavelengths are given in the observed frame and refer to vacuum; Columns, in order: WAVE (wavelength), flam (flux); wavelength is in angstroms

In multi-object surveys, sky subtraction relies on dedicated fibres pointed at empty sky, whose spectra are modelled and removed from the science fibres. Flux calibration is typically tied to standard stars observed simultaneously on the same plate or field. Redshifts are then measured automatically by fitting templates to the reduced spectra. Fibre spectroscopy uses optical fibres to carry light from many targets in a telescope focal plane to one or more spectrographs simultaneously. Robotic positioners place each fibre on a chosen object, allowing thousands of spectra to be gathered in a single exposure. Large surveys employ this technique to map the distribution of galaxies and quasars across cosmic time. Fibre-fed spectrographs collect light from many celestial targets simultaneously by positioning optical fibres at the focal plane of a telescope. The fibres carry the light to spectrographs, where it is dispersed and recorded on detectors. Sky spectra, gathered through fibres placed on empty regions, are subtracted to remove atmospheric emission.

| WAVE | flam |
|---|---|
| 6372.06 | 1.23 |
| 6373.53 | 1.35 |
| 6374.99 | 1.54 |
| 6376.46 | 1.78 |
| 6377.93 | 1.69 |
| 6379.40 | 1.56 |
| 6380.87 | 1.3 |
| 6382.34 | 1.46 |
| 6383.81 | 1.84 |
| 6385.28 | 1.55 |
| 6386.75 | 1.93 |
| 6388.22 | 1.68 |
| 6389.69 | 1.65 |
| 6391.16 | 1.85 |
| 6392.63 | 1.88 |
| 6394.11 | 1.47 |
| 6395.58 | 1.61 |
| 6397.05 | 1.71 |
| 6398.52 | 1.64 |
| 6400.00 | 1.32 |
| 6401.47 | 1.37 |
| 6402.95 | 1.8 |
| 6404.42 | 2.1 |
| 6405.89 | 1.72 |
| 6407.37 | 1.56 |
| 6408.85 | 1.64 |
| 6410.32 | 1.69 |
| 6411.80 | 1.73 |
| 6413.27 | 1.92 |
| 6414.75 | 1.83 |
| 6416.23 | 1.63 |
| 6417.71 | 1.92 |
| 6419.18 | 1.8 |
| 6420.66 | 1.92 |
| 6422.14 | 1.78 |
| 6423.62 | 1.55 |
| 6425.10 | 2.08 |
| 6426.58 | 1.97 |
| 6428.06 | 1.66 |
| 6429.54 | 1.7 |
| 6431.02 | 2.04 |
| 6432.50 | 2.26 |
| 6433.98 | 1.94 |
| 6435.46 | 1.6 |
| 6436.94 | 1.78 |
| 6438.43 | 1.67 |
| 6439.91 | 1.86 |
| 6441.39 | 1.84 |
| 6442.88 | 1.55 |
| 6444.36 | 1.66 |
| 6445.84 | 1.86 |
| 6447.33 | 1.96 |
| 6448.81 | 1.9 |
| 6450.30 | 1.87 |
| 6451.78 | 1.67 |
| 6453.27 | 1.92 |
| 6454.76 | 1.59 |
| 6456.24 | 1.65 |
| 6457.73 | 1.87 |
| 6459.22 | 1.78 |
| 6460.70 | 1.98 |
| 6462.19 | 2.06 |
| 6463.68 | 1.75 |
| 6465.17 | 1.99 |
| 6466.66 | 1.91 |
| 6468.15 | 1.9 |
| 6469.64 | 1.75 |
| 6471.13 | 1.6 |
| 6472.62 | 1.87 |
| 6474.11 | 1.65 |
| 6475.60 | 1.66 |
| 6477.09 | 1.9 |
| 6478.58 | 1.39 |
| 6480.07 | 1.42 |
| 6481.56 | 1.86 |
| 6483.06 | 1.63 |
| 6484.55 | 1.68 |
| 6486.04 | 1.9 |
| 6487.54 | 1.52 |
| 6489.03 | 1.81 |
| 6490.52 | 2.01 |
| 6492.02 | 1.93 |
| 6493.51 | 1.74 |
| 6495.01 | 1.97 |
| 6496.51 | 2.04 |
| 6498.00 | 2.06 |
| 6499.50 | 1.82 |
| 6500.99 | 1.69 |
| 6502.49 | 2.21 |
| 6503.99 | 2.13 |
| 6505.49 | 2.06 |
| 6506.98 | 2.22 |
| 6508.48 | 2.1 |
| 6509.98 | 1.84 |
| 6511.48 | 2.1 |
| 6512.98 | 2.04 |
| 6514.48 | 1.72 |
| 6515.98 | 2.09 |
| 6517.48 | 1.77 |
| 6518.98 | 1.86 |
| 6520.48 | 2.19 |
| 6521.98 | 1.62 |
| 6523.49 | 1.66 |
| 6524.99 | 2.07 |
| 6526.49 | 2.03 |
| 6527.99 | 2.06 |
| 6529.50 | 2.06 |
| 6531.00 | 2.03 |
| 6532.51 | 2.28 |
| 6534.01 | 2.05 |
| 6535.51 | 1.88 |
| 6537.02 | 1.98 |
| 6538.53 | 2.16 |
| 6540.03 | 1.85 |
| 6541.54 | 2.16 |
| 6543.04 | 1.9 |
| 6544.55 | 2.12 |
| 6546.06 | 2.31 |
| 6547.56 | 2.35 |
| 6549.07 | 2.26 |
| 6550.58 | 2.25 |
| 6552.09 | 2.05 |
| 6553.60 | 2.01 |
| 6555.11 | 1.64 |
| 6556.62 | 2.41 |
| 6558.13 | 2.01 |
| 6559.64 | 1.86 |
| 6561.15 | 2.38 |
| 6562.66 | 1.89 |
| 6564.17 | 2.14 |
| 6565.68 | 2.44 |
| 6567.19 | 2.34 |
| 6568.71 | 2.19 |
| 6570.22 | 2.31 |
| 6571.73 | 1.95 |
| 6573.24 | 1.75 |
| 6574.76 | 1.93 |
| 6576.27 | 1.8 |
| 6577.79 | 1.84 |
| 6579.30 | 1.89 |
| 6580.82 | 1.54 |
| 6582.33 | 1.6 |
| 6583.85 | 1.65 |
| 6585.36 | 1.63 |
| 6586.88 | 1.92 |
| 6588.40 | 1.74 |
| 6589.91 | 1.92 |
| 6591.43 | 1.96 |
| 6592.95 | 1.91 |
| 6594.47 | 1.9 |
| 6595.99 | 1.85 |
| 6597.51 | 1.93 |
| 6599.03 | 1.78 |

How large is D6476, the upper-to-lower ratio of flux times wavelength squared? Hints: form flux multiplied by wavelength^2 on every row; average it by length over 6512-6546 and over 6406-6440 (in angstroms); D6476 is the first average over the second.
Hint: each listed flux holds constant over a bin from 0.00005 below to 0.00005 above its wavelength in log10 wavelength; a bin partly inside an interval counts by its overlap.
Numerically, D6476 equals 1.14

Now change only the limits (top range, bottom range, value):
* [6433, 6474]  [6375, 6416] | 1.10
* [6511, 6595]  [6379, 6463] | 1.18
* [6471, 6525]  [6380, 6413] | 1.16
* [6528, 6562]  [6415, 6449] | 1.19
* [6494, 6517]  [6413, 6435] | 1.10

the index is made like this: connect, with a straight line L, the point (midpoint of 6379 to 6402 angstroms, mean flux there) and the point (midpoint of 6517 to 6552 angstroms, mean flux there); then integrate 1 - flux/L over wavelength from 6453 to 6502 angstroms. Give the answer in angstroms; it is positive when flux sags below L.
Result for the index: 1.96 angstroms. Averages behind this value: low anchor 1.62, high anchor 2.04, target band 1.8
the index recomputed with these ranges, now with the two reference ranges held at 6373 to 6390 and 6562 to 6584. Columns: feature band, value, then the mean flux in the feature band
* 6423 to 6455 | -1.91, 1.82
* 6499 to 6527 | -1.65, 1.96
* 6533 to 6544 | -0.64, 2.01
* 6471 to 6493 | 0.85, 1.73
